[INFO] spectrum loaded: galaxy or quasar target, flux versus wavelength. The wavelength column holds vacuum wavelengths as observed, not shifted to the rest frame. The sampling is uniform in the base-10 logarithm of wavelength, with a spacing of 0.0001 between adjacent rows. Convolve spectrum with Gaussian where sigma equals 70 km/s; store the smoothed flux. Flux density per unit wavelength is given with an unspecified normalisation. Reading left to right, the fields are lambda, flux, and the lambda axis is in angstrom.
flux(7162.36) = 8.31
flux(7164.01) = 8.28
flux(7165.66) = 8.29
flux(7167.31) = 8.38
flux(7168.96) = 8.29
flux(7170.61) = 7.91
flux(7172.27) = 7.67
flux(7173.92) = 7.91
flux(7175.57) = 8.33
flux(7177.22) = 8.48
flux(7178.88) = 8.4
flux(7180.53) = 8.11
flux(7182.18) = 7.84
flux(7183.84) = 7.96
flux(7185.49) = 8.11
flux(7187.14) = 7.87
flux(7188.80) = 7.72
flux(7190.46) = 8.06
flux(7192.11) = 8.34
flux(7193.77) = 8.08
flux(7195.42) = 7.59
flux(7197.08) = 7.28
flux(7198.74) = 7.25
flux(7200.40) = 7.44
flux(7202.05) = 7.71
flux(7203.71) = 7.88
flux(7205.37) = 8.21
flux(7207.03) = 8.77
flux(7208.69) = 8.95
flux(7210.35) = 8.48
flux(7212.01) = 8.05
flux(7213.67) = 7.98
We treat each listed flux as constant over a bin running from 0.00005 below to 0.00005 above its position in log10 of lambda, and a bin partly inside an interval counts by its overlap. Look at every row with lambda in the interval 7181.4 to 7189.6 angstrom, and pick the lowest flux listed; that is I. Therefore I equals 7.72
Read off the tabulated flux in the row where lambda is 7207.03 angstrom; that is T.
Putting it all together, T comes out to 8.77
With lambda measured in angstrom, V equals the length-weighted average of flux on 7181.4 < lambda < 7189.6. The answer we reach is 7.9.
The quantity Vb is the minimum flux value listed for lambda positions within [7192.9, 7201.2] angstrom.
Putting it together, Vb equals 7.25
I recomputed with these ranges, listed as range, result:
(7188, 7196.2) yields 7.59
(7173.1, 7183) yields 7.84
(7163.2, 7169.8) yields 8.28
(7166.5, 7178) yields 7.67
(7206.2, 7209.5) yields 8.77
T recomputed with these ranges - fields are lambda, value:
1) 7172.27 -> 7.67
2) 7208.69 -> 8.95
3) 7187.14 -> 7.87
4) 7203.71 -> 7.88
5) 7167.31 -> 8.38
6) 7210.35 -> 8.48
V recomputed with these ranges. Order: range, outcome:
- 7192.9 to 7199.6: 7.55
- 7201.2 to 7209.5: 8.3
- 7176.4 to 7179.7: 8.42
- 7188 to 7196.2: 7.97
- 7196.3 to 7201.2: 7.32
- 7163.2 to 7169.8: 8.31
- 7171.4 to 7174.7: 7.77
